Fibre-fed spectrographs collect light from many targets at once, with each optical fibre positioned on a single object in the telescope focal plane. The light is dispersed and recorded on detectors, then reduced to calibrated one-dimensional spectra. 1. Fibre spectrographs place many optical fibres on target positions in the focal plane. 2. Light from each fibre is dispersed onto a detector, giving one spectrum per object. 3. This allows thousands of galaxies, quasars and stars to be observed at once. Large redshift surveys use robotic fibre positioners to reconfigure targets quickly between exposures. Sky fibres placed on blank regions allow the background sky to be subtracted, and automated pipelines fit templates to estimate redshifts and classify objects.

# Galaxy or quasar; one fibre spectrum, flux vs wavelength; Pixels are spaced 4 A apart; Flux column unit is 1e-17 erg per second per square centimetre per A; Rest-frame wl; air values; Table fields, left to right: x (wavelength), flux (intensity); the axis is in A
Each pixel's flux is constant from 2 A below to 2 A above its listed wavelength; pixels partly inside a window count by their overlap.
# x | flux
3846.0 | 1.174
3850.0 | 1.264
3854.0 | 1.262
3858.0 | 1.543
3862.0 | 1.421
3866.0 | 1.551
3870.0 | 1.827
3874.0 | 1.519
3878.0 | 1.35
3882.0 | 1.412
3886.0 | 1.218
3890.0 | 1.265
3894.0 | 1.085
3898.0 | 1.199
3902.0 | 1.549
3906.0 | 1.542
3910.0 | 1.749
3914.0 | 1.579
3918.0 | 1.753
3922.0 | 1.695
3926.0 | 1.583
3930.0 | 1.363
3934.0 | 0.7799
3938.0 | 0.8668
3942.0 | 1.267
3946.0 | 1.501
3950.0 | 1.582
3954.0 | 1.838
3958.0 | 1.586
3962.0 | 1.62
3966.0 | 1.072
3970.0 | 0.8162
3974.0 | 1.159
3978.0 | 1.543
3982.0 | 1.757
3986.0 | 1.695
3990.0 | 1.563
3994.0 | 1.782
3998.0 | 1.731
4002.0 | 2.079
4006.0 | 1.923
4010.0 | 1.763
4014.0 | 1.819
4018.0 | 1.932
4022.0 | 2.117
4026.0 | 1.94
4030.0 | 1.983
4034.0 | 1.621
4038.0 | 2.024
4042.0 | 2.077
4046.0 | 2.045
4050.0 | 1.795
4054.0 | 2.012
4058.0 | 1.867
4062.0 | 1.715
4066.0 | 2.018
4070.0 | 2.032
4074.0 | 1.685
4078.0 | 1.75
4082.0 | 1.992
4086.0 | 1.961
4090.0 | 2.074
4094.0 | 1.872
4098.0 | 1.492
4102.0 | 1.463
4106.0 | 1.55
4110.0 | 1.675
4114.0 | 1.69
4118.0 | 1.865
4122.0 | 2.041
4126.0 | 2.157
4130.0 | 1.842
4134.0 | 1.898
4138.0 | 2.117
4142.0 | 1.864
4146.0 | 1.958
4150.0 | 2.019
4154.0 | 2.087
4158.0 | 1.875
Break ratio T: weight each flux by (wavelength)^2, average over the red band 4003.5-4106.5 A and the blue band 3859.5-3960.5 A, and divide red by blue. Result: 1.4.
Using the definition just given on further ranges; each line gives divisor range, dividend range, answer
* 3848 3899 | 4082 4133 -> 1.48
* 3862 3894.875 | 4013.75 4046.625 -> 1.49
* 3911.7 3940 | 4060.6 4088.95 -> 1.48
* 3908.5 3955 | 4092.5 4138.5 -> 1.36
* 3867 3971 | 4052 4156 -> 1.45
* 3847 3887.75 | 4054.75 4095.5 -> 1.47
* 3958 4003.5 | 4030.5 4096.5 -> 1.30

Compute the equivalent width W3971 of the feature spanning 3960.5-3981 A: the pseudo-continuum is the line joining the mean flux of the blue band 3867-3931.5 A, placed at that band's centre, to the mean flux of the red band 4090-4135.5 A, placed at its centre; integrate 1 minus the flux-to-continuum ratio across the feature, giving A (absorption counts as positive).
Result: 4.2 A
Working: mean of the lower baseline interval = 1.48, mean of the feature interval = 1.26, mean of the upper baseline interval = 1.79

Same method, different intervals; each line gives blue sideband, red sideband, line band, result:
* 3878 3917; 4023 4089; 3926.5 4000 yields 9.0 A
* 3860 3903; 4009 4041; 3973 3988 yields 1.6 A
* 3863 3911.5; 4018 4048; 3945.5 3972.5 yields 4.3 A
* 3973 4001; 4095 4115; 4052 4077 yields -4.4 A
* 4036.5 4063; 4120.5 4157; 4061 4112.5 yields 4.5 A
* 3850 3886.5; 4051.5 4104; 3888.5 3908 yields 2.3 A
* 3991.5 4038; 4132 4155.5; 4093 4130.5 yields 3.9 A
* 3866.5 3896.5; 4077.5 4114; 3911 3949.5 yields 2.0 A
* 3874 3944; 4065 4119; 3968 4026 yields -4.5 A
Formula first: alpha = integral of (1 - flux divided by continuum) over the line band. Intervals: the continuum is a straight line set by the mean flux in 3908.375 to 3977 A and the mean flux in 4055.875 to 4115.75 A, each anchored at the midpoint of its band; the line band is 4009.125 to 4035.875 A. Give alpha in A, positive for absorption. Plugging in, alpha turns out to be -4.5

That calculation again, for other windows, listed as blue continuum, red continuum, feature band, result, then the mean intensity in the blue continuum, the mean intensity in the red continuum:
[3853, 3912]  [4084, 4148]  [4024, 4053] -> -3.7 A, 1.44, 1.84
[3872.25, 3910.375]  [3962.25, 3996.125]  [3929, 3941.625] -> 3.6 A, 1.37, 1.43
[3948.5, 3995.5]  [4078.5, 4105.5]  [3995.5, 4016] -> -3.7 A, 1.5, 1.79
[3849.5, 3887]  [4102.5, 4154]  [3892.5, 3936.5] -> 2.5 A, 1.45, 1.88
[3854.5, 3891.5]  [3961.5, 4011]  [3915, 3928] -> -1.4 A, 1.45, 1.57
